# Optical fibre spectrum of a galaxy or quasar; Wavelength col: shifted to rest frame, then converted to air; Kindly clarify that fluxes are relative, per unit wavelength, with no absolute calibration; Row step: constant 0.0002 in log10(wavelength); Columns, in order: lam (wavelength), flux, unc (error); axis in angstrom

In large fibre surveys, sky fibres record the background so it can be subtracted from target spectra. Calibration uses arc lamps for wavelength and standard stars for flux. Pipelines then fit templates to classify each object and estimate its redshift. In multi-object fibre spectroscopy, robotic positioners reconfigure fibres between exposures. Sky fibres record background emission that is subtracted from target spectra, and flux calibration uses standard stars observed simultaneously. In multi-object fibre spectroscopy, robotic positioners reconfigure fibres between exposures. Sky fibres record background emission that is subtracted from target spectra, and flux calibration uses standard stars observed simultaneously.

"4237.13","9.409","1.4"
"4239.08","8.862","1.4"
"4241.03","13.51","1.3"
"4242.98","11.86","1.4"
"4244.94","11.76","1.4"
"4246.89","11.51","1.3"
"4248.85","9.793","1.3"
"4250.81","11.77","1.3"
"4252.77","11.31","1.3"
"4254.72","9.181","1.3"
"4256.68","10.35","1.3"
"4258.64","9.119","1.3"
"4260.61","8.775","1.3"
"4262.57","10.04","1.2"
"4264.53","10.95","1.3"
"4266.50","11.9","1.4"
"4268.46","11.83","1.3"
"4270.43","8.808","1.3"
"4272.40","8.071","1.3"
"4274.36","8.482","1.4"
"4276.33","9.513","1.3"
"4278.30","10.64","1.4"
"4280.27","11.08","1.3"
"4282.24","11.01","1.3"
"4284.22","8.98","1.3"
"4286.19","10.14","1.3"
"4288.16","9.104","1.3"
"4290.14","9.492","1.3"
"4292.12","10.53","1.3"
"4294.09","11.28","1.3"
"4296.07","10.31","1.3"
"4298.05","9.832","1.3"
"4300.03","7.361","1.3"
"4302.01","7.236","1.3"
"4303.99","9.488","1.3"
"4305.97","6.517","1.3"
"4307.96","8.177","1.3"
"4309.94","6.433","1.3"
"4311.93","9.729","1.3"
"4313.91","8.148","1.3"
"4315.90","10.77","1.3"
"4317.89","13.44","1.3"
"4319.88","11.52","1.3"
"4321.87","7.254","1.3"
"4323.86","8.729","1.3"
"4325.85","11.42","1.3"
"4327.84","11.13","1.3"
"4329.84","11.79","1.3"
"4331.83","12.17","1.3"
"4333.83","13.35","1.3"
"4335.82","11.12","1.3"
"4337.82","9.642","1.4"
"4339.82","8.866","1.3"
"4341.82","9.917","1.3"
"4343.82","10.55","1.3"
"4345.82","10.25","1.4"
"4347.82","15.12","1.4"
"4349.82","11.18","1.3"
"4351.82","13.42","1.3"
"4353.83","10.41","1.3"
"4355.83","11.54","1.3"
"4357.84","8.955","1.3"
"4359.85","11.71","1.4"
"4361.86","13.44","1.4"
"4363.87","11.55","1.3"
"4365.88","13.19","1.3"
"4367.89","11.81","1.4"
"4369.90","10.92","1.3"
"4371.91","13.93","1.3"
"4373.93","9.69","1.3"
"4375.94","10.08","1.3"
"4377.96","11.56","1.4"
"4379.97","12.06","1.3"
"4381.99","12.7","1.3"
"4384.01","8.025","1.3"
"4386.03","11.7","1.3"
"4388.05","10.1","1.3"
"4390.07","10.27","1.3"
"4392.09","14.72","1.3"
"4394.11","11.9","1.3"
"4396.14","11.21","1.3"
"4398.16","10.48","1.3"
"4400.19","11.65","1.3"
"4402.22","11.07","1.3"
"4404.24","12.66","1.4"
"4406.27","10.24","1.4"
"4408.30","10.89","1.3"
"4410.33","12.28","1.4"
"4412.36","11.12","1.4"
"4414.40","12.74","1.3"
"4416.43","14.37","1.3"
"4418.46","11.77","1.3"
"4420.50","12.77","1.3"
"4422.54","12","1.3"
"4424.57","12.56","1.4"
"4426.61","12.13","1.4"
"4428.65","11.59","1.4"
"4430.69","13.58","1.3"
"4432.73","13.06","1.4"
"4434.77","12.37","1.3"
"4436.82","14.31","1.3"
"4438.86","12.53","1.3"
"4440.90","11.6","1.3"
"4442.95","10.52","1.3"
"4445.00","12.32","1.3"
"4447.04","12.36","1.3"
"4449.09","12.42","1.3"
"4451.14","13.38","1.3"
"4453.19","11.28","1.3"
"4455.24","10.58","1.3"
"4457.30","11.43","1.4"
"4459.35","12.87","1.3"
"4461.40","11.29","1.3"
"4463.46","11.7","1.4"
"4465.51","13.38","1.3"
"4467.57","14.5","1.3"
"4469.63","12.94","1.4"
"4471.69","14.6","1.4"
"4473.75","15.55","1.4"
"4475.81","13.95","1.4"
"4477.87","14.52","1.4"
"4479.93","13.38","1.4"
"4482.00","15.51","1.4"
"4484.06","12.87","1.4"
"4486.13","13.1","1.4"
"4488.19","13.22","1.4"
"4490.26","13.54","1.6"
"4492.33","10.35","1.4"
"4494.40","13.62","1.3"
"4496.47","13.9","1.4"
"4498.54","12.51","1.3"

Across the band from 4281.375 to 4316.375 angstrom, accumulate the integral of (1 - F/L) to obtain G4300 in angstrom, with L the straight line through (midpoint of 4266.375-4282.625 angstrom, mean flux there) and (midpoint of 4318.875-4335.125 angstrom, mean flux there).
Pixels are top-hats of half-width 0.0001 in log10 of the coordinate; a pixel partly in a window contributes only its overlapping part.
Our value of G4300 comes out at 4.4 angstrom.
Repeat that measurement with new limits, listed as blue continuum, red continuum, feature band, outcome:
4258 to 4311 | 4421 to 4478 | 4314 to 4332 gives -0.9 angstrom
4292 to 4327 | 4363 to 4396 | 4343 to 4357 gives -1.6 angstrom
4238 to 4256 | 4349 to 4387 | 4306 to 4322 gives 2.7 angstrom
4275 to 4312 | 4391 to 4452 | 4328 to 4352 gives -2.4 angstrom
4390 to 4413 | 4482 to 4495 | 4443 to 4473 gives 0.1 angstrom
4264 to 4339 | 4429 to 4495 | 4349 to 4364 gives -0.8 angstrom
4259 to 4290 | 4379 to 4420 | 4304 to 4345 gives 2.3 angstrom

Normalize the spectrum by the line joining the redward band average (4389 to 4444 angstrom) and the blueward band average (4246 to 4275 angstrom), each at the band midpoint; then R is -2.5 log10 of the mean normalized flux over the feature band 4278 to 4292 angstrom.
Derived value 0.04 mag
